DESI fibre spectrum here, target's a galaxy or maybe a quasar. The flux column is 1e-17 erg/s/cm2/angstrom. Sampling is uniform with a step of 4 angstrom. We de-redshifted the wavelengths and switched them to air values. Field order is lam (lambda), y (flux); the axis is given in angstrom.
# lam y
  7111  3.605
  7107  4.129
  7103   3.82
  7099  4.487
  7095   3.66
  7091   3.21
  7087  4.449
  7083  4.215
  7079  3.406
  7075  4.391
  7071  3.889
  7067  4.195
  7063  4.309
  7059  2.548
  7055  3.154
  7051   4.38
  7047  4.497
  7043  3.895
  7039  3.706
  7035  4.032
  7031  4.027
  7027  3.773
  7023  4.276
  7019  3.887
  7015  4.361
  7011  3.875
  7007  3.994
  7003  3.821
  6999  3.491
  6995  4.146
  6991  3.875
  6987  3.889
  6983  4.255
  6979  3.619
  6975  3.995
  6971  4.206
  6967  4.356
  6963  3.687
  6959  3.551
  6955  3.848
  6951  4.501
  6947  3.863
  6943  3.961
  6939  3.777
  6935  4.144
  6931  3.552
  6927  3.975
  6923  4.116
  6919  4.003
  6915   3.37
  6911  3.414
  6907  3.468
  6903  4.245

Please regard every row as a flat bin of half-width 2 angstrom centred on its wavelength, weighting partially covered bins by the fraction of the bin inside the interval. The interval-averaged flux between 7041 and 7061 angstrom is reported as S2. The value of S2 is 3.69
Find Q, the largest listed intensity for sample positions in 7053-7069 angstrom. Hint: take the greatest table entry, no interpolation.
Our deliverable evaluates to 4.309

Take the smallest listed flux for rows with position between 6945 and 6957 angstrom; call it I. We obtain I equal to 3.848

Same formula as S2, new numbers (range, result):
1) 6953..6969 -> 3.86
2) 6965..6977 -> 4.19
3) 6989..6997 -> 4.01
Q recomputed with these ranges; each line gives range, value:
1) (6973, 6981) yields 3.995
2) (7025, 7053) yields 4.497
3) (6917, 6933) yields 4.116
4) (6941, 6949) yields 3.961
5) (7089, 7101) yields 4.487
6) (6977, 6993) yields 4.255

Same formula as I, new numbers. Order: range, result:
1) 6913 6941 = 3.37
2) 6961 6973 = 3.687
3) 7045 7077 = 2.548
